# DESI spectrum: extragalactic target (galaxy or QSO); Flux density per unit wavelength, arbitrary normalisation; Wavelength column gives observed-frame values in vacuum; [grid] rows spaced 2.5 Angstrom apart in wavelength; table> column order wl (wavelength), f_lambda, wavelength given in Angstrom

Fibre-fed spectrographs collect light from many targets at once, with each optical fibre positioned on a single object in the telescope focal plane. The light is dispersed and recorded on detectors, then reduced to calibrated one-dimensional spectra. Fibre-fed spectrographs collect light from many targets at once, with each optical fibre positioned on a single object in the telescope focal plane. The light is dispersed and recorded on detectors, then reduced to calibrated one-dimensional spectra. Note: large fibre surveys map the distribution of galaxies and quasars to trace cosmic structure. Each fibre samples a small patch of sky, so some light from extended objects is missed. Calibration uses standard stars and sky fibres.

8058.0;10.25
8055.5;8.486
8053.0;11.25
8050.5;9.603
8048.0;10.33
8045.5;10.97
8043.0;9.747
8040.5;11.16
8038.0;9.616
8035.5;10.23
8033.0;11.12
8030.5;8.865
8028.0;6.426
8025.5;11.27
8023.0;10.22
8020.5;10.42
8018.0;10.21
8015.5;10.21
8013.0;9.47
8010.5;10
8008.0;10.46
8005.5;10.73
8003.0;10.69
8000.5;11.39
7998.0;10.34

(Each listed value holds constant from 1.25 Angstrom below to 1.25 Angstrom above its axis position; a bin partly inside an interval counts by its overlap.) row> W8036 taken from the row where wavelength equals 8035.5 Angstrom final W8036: 10.23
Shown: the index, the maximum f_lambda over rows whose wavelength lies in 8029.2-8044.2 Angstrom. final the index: 11.16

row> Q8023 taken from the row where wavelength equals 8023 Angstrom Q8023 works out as 10.22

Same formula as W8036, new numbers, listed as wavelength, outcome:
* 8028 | 6.426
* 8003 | 10.69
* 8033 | 11.12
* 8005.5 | 10.73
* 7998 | 10.34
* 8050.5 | 9.603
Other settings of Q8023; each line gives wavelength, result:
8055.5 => 8.486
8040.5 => 11.16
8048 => 10.33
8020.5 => 10.42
